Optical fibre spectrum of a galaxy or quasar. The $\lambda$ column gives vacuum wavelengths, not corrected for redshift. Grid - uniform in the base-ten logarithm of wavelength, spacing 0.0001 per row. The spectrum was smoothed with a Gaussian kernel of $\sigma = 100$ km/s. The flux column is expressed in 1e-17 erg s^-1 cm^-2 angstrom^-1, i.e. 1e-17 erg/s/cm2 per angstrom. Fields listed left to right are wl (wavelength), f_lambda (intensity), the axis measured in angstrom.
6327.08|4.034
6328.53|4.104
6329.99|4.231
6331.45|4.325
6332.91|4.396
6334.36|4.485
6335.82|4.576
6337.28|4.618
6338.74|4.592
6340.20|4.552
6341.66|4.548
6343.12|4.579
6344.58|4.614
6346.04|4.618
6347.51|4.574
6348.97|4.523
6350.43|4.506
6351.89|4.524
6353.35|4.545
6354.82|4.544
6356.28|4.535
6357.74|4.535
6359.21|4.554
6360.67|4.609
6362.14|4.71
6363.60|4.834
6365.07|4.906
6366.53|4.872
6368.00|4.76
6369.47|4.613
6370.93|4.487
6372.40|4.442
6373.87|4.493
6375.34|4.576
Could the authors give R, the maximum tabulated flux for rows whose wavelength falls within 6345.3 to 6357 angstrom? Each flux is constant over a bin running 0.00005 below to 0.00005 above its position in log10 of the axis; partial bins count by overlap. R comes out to 4.618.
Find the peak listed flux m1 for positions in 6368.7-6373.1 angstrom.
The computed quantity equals 4.613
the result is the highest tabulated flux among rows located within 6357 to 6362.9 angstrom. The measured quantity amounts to 4.71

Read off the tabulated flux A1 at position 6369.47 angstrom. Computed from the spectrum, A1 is 4.613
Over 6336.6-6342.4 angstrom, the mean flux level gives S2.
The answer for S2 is 4.58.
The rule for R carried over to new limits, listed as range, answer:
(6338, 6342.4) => 4.592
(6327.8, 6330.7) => 4.231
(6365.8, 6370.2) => 4.872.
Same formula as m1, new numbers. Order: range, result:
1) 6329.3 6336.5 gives 4.576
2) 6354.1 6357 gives 4.544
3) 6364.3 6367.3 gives 4.906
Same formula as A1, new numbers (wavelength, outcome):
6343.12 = 4.579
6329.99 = 4.231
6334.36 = 4.485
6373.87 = 4.493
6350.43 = 4.506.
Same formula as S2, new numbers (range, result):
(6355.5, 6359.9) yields 4.54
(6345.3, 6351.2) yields 4.55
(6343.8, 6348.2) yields 4.59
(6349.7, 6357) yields 4.53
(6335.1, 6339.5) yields 4.59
